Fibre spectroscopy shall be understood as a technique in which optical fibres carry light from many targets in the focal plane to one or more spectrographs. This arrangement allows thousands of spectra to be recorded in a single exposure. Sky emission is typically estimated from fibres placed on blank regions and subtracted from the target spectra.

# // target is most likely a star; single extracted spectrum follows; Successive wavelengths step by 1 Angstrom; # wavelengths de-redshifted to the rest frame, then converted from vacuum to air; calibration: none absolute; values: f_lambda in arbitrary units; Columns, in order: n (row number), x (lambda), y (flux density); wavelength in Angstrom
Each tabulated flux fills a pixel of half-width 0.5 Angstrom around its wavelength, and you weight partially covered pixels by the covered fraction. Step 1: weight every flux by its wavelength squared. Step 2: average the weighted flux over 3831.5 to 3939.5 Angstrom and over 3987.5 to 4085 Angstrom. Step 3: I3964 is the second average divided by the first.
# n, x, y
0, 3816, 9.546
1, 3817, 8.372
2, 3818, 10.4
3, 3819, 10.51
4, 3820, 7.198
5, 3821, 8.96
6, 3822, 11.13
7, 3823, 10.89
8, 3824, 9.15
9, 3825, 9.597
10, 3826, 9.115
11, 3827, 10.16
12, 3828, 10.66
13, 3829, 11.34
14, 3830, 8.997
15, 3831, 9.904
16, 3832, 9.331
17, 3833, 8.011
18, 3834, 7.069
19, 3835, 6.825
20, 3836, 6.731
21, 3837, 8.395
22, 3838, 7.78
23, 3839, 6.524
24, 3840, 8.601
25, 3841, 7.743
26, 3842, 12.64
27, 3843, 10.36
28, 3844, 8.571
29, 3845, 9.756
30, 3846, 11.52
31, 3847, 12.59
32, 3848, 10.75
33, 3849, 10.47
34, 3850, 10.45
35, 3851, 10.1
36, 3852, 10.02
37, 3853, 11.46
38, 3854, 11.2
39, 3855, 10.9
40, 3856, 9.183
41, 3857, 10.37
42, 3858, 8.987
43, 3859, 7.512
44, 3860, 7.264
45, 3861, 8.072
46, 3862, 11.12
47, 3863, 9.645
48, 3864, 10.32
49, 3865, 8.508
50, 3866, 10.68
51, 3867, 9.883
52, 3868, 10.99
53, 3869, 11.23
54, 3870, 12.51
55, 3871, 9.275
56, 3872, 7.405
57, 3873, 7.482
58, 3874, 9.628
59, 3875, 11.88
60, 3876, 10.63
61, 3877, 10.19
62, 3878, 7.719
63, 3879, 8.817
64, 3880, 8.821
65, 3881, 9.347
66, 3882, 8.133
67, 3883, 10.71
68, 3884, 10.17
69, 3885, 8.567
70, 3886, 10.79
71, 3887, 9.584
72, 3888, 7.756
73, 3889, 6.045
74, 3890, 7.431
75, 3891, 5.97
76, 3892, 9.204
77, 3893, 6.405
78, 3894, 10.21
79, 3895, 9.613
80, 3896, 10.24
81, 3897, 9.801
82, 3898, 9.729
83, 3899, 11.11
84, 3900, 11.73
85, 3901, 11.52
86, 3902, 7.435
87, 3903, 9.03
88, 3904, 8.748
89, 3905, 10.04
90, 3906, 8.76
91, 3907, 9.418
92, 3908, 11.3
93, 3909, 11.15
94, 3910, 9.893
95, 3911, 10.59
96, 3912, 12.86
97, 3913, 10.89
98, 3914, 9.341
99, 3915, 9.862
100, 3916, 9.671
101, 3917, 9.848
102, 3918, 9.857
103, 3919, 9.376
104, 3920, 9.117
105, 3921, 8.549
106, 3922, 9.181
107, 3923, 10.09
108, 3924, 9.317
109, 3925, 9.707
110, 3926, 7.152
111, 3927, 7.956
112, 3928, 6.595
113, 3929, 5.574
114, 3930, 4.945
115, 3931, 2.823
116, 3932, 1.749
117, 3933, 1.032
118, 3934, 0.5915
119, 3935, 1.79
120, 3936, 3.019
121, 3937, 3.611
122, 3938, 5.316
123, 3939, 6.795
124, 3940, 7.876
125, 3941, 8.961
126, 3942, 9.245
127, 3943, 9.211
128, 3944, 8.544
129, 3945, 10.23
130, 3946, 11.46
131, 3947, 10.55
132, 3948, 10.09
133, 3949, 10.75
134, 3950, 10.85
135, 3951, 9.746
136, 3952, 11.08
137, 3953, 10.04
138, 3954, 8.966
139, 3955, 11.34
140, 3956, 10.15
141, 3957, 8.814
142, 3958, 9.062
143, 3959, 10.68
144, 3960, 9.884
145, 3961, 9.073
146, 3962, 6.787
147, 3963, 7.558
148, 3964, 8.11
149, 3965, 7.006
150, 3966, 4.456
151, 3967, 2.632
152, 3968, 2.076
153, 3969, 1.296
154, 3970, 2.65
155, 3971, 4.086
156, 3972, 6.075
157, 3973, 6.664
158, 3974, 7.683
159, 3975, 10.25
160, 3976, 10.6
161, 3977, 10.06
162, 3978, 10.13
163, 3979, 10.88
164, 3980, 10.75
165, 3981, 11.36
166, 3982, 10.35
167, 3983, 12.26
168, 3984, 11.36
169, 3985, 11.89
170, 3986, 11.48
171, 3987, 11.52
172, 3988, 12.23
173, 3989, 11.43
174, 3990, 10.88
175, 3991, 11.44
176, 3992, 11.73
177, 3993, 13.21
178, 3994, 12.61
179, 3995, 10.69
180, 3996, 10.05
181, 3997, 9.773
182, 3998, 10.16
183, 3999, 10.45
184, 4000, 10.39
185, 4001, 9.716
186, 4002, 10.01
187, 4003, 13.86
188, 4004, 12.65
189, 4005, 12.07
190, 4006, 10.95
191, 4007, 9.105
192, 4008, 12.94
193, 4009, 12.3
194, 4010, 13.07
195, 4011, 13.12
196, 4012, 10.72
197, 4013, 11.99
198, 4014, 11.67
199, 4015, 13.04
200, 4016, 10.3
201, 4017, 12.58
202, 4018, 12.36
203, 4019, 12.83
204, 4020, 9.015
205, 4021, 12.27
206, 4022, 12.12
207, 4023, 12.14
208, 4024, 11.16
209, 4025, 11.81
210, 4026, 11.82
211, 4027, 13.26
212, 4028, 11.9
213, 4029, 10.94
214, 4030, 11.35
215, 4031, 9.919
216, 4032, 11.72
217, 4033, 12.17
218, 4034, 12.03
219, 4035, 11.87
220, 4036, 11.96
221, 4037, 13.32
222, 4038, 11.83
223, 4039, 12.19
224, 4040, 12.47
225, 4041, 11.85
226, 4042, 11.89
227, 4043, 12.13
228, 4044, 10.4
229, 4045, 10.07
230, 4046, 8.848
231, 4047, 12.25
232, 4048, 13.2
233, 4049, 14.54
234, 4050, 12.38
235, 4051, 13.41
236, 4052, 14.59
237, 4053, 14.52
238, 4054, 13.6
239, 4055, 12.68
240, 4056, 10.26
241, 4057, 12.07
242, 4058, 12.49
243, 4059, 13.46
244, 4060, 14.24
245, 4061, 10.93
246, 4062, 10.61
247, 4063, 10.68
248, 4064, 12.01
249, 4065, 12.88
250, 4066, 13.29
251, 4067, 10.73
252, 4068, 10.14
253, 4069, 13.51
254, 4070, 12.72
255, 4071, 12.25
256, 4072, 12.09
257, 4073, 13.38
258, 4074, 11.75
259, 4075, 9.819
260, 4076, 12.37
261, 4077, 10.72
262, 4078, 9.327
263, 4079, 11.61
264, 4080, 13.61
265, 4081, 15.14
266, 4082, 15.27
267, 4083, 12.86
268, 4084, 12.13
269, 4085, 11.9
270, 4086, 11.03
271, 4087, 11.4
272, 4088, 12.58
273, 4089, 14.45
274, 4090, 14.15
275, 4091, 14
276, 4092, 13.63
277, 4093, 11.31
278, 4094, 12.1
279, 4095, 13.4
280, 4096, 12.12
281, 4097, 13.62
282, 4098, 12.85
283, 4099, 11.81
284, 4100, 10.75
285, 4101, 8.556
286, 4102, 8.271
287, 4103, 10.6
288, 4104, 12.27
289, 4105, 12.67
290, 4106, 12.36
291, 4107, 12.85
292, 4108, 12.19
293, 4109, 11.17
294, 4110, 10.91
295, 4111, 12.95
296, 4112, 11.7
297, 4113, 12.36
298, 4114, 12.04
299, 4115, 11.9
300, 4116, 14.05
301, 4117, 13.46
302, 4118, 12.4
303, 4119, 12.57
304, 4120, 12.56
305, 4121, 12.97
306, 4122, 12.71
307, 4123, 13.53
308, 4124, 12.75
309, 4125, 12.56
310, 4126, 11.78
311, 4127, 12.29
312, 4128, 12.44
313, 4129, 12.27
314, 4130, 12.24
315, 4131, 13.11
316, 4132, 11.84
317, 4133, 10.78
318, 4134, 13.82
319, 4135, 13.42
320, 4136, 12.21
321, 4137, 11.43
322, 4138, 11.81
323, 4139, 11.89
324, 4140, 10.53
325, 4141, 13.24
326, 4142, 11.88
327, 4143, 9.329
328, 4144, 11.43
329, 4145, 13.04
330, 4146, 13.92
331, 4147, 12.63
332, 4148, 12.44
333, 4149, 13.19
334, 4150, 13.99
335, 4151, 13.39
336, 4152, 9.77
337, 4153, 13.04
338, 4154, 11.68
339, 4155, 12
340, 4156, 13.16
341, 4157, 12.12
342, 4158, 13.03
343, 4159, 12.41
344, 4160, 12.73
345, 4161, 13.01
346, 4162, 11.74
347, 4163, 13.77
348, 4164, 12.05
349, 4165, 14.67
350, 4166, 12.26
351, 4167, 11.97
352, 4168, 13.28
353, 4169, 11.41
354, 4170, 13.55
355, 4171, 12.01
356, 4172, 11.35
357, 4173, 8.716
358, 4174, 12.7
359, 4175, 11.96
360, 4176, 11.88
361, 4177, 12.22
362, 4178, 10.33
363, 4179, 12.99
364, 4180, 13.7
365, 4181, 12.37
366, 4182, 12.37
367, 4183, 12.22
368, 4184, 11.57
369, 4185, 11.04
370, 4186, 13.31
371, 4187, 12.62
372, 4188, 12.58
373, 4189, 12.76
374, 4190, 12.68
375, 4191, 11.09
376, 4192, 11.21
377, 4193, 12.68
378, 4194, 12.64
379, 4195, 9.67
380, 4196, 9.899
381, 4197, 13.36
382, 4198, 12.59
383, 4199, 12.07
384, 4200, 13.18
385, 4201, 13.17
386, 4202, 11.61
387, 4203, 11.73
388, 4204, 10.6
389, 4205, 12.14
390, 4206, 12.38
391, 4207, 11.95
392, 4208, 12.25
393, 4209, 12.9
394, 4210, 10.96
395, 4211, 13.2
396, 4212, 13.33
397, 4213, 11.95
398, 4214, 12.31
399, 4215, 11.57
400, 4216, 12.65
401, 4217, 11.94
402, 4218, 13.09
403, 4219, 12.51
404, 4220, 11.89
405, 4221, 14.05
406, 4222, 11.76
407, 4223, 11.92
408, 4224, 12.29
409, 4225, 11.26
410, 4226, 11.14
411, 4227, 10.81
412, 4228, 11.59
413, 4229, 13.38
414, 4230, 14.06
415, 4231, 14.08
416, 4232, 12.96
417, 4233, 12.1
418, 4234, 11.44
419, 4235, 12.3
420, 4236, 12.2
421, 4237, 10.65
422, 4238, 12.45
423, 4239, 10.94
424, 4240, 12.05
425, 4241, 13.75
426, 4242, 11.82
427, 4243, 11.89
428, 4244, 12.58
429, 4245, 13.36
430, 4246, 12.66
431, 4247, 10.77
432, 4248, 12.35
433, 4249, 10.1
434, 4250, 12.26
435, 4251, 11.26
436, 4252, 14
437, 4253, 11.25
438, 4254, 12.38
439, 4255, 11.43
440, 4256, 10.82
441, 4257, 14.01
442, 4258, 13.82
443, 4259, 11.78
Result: 1.46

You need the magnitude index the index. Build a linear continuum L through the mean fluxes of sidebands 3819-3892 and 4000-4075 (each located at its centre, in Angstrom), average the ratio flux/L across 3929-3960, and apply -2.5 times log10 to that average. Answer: 0.366 mag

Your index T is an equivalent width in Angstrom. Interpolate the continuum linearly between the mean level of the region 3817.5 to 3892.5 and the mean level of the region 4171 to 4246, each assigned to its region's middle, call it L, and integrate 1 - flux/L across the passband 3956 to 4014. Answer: 3.87 Angstrom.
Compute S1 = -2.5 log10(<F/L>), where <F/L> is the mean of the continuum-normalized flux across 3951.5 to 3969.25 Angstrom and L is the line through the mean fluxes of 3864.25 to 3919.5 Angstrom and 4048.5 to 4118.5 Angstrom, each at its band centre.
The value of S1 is 0.326 mag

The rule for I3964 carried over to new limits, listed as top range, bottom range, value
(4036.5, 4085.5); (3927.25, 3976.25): 1.82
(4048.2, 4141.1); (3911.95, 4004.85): 1.50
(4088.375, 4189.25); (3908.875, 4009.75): 1.50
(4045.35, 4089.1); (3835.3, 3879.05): 1.42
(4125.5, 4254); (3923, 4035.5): 1.42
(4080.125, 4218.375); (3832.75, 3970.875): 1.60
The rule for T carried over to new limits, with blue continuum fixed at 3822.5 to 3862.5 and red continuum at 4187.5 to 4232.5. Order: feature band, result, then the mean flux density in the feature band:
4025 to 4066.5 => -4.3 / 12.1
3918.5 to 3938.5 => 8.4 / 5.87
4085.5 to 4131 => -3.3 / 12.3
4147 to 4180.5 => -1.4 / 12.4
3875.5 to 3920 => 1.8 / 9.5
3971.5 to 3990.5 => 0.2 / 10.4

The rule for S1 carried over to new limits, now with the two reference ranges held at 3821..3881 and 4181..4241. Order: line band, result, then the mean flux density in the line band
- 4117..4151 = -0.073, 12.4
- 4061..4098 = -0.102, 12.3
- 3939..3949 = 0.085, 9.49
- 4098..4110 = 0.012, 11.3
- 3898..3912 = -0.017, 10.1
